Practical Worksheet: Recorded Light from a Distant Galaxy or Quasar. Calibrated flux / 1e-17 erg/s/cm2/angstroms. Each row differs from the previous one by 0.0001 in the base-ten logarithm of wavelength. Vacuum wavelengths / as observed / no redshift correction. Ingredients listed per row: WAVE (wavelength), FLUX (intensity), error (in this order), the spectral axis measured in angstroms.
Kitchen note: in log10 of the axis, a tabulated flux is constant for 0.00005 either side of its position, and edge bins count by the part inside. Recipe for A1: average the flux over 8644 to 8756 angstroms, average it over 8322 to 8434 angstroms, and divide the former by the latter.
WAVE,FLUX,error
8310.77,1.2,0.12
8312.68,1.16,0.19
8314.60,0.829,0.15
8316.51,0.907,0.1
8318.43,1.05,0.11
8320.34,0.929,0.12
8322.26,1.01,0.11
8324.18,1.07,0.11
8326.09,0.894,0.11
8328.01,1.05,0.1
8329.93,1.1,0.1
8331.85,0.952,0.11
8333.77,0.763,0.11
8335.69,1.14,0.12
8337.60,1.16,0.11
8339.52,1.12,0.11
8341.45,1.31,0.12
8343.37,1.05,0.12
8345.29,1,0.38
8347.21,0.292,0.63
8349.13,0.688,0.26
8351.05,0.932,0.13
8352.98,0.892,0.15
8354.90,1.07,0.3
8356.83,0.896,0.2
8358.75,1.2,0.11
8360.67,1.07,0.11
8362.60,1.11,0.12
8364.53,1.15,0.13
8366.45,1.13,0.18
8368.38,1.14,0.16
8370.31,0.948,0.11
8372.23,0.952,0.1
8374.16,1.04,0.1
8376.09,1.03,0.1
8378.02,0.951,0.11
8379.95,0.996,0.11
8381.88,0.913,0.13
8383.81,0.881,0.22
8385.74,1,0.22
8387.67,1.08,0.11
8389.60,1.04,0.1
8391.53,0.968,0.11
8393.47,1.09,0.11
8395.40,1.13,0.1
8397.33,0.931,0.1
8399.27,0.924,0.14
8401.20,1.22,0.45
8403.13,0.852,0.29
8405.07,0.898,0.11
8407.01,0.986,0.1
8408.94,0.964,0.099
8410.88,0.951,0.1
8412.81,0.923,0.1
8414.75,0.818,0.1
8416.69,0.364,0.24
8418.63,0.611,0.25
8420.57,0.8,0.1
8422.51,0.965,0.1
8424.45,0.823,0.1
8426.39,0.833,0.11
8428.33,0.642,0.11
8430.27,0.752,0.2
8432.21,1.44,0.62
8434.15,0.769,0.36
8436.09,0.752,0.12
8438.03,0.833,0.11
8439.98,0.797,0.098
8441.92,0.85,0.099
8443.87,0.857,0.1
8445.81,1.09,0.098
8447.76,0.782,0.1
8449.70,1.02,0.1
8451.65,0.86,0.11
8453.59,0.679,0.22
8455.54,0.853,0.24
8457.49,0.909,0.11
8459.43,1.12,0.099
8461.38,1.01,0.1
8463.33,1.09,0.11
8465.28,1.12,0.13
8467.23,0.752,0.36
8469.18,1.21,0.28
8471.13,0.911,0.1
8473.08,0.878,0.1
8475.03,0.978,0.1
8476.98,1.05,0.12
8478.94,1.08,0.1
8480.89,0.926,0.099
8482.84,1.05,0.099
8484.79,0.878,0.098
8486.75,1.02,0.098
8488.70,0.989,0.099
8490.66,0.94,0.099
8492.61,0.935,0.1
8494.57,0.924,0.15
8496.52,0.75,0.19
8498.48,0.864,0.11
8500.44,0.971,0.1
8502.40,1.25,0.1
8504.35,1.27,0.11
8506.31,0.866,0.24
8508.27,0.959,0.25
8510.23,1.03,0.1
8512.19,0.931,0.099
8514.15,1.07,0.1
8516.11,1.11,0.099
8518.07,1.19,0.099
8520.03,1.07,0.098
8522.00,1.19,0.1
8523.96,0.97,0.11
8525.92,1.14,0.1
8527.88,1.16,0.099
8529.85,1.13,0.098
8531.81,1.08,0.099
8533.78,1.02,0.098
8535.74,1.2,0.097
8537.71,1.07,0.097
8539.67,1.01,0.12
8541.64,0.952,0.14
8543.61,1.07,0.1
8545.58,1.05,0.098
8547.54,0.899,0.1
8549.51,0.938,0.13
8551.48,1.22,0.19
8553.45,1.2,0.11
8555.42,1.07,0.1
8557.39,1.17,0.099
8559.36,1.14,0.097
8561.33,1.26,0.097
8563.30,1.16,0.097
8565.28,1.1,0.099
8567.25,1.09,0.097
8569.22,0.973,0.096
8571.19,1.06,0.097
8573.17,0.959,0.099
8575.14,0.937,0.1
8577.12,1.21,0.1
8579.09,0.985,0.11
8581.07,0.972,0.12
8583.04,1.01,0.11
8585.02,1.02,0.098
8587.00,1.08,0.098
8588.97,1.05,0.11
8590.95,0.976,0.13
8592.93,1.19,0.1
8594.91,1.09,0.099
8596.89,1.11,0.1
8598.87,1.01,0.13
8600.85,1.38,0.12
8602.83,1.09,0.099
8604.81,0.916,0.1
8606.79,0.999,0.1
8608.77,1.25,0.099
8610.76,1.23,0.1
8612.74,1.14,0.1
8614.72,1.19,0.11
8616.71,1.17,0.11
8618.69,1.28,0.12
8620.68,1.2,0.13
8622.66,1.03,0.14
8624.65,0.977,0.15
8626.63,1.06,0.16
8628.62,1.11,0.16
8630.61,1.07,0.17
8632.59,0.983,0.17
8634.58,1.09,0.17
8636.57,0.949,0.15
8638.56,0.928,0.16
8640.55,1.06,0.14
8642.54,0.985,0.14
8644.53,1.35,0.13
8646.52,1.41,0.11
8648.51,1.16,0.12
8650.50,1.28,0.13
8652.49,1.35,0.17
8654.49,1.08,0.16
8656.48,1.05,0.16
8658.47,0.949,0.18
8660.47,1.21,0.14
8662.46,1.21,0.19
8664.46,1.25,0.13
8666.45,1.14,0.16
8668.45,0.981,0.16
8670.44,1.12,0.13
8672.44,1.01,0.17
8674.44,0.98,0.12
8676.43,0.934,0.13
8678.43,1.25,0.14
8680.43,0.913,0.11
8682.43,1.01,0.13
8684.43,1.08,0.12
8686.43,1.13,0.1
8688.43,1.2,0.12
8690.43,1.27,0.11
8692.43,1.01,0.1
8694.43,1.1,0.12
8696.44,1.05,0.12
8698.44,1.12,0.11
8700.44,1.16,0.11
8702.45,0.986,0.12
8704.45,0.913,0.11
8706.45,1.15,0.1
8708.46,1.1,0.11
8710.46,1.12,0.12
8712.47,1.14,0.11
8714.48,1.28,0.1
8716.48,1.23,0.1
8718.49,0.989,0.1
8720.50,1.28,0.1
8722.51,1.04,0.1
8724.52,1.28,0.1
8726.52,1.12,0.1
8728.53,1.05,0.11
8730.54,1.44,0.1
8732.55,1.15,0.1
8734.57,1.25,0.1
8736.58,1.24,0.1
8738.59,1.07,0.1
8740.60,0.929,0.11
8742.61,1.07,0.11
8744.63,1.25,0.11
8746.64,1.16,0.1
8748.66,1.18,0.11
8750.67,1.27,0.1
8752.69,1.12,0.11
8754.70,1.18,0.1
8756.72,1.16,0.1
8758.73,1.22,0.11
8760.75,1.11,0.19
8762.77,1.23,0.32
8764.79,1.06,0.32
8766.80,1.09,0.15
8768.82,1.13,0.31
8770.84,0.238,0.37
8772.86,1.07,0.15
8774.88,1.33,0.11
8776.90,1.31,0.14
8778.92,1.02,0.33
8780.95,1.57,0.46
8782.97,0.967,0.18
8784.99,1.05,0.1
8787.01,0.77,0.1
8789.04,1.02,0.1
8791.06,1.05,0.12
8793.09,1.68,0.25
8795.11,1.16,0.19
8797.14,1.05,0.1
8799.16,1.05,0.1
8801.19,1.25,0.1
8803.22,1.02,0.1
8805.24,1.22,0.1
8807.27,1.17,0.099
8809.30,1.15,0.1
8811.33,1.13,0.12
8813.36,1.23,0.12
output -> 1.18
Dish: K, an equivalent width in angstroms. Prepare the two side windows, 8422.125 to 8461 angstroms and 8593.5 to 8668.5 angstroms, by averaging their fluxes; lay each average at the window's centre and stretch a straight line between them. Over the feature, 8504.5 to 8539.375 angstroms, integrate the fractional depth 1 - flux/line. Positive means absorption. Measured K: -3.1 angstroms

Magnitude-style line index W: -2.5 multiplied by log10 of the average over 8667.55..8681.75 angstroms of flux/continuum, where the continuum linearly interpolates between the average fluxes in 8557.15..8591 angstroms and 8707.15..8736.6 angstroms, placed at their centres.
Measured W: 0.115 mag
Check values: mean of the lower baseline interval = 1.06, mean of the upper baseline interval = 1.18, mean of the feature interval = 1.03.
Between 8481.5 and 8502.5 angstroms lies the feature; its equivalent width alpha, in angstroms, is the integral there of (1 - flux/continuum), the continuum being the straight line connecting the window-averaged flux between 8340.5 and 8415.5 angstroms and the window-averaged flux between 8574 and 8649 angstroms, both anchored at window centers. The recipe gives 1.8 angstroms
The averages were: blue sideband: 0.986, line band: 0.948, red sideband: 1.1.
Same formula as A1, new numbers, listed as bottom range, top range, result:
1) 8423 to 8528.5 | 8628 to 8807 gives 1.16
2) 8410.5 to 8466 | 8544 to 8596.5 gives 1.23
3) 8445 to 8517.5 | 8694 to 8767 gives 1.17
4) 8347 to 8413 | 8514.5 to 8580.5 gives 1.10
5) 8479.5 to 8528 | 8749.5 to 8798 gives 1.10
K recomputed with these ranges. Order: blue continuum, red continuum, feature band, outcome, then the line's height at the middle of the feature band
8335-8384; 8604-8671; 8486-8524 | 1.8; 1.07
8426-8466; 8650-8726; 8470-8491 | -0.9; 0.937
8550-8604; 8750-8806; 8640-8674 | -1.5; 1.1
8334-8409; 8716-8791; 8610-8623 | -1.2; 1.08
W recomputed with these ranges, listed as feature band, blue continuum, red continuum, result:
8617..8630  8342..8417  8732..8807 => -0.04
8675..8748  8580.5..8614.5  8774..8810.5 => 0.01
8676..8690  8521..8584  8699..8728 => 0.03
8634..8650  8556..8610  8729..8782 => -0.02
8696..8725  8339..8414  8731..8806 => -0.01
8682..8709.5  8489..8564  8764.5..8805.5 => -0.01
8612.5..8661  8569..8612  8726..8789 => -0.04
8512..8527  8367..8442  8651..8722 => -0.10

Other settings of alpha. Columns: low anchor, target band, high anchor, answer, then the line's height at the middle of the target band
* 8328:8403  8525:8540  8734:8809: -0.7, 1.06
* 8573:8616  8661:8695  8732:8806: 0.3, 1.1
